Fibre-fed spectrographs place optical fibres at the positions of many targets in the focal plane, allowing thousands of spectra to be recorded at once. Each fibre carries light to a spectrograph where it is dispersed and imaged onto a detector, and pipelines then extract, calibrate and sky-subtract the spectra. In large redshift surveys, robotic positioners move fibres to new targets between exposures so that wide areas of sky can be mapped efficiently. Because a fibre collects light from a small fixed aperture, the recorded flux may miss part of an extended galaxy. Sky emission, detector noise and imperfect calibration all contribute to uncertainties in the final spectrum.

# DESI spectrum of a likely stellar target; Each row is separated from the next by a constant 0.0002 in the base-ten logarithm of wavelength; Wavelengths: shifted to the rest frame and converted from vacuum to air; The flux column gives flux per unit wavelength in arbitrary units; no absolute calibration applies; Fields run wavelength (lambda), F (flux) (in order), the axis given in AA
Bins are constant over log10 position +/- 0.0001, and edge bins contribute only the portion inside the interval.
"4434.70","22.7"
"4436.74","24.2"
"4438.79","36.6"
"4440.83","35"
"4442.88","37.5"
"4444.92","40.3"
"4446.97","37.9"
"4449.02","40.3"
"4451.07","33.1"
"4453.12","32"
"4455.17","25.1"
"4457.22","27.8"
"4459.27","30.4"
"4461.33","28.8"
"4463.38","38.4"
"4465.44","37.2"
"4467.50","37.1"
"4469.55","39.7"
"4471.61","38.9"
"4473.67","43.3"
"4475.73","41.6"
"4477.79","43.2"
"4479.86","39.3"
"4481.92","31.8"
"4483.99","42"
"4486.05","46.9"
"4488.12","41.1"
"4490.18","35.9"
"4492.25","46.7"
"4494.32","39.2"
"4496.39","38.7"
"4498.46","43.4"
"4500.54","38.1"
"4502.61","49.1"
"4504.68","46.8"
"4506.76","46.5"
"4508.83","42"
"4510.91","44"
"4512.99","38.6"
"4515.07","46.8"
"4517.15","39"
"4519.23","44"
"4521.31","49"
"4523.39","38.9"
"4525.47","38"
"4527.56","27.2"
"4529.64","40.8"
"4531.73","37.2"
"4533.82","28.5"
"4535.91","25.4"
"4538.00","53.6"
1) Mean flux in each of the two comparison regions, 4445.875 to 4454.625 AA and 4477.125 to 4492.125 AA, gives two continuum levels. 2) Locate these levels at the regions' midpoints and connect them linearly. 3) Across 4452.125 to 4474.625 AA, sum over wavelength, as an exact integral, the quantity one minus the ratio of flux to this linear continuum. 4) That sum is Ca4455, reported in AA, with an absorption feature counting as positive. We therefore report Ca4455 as 1.75 AA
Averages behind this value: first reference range 35.3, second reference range 40.4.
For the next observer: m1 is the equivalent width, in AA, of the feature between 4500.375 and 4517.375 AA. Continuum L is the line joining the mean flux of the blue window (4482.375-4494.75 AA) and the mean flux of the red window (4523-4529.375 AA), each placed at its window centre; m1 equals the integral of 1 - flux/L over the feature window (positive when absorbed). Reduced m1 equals -2.6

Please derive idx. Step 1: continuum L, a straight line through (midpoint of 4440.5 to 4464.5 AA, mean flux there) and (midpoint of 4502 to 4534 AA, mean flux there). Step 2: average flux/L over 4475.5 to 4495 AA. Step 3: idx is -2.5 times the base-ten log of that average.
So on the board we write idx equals -0.09 mag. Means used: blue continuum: 33.9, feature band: 40.8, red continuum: 41.2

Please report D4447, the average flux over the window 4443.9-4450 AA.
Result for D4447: 39.5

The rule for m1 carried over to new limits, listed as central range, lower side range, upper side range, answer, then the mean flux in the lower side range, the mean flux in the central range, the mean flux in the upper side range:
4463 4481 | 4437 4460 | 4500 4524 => -1.1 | 33.9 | 39.9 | 43.8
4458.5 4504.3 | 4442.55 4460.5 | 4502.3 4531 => -2.8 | 33.6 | 39.7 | 42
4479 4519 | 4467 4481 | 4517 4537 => -3.4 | 40.5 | 41.9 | 36.7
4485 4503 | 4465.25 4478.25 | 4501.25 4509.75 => 0.8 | 40.2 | 41.9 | 45.9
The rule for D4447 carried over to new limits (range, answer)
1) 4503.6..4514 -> 43.6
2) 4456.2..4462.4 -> 29.1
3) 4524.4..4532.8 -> 35.8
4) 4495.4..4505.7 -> 43.2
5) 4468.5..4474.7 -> 40.7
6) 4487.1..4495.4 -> 40.7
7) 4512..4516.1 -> 42.7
